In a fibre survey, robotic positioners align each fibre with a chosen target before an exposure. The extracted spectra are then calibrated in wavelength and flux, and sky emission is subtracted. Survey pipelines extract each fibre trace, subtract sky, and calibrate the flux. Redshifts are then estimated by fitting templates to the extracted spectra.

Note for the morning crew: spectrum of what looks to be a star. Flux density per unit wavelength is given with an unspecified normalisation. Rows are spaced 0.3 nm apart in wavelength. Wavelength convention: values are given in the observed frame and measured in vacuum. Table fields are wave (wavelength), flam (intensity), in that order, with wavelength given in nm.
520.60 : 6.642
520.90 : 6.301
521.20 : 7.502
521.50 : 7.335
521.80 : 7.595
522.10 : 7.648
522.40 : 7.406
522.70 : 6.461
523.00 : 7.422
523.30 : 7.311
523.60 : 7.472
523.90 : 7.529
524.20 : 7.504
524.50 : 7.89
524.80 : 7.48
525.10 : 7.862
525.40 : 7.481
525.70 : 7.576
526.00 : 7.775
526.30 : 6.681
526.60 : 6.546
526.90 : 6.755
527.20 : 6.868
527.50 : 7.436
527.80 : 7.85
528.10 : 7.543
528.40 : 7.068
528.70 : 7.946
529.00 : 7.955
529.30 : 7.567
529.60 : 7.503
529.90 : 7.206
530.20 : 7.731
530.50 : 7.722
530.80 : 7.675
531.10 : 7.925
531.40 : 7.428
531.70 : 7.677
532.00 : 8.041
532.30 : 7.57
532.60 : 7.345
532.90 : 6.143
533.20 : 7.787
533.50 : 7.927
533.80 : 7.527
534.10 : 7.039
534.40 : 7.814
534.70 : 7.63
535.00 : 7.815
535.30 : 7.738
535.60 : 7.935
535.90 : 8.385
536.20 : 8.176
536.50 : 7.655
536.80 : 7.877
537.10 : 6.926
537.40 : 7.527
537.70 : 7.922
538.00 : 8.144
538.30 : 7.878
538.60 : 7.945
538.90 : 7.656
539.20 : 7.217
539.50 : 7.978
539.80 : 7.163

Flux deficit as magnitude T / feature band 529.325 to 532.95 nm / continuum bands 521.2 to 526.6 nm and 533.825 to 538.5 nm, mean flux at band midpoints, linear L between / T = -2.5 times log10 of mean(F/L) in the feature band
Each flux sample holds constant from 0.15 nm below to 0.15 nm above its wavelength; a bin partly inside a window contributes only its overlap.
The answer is 0.01 mag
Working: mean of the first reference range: 7.41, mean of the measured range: 7.54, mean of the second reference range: 7.76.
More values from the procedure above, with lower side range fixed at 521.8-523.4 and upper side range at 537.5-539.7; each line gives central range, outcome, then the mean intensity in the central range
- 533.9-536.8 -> -0.01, 7.8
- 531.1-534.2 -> 0.02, 7.48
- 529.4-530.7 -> 0.00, 7.55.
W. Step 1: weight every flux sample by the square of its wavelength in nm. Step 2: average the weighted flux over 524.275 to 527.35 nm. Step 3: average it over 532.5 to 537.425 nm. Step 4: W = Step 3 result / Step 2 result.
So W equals 1.08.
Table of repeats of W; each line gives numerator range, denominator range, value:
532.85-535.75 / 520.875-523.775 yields 1.09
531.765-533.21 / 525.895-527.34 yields 1.09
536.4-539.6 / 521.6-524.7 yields 1.10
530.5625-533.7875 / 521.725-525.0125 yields 1.05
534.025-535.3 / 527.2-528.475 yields 1.05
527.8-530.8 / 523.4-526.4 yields 1.03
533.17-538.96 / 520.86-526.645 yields 1.10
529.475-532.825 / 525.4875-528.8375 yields 1.06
